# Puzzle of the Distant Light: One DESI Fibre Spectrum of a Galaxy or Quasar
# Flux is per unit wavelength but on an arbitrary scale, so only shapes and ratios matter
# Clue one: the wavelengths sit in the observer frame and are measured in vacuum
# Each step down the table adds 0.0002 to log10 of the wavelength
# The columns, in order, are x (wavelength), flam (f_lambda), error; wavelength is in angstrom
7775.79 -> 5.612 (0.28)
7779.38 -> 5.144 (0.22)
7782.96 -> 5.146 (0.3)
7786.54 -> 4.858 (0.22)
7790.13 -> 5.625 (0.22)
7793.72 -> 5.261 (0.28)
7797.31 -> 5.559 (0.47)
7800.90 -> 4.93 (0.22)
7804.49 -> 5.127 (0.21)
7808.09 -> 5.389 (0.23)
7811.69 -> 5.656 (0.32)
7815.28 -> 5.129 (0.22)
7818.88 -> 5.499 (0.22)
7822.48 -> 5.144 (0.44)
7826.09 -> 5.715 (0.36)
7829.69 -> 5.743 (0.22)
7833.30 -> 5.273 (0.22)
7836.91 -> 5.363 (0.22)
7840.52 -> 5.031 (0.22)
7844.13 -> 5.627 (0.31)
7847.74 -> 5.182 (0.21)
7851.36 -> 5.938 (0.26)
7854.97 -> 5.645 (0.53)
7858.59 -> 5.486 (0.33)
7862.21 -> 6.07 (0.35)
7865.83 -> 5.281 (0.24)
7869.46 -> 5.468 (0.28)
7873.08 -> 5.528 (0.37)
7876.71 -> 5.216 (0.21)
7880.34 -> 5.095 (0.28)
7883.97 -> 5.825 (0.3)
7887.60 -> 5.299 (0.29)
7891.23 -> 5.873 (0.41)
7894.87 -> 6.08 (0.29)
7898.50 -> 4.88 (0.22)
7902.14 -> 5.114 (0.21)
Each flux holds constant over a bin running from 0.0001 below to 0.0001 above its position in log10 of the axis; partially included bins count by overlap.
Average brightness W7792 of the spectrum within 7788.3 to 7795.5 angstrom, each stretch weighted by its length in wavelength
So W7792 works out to 5.44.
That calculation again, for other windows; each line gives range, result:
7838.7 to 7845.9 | 5.33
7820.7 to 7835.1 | 5.47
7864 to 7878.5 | 5.37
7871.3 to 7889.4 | 5.39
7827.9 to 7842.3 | 5.35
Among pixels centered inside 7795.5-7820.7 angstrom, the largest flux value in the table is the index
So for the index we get 5.656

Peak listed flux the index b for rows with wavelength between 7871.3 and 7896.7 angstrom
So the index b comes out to 6.08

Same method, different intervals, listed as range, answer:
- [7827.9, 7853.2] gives 5.938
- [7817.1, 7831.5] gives 5.743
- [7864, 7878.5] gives 5.528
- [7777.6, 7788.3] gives 5.146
